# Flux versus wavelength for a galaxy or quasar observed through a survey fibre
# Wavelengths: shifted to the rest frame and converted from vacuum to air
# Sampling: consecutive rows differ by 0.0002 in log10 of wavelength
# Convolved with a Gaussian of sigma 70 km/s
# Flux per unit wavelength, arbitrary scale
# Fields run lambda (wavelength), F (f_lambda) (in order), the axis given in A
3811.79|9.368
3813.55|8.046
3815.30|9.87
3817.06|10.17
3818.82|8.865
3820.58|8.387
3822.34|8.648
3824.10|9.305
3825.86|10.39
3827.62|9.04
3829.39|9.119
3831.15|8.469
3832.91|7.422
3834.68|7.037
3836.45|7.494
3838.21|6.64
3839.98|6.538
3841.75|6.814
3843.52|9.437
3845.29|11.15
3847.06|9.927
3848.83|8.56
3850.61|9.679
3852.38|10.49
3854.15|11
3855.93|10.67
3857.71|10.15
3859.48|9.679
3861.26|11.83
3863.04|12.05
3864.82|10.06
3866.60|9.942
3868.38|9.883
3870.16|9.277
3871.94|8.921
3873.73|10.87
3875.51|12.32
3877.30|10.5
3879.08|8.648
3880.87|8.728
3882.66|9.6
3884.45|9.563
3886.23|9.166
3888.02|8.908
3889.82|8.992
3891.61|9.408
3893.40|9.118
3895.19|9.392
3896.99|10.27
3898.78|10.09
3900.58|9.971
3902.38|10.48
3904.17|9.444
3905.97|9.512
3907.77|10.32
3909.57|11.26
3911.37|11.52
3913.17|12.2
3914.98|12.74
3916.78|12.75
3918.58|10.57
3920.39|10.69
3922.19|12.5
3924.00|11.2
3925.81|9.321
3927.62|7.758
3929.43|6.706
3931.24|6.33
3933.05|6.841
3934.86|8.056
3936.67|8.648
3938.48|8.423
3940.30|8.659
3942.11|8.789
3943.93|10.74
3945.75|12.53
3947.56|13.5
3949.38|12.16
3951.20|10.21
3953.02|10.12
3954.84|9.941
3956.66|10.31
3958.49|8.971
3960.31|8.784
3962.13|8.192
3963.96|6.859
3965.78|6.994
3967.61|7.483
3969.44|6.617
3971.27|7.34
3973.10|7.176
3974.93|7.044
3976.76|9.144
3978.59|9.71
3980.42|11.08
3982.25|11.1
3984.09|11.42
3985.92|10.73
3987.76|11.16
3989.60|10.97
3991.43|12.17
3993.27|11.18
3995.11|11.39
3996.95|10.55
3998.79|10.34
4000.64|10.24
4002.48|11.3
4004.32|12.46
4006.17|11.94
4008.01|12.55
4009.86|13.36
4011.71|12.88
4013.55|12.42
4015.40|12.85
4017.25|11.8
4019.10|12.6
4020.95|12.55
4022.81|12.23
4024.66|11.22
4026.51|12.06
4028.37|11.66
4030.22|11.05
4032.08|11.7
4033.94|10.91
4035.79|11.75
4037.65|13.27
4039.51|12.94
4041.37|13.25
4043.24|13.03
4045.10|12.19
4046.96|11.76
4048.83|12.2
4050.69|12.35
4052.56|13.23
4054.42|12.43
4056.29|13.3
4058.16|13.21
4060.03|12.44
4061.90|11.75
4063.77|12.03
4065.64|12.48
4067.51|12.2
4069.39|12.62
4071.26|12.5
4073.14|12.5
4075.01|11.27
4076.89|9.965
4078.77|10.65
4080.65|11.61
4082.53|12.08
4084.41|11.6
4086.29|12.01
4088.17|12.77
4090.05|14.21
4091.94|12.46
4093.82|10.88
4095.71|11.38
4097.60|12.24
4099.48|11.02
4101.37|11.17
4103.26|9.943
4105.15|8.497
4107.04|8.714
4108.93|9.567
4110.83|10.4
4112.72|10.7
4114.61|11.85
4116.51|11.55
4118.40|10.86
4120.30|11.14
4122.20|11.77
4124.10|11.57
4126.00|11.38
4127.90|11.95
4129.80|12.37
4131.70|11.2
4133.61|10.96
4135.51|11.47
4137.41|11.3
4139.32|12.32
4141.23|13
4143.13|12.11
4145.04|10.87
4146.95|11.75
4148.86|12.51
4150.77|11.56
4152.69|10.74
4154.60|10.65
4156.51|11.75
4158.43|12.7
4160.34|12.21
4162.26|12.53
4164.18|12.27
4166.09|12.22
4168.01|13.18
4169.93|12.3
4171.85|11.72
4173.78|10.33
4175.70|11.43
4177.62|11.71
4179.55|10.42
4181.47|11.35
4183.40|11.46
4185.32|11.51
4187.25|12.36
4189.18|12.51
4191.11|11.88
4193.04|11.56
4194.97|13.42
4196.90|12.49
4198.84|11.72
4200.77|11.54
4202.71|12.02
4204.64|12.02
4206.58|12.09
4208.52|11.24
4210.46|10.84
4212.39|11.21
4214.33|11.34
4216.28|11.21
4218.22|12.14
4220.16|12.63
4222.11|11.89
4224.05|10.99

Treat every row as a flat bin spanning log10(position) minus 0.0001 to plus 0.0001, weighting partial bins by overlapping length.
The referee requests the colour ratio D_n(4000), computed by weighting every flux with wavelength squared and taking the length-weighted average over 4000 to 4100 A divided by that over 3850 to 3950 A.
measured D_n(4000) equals 1.30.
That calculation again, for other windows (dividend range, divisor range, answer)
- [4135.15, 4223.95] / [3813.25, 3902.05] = 1.47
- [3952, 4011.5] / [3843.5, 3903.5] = 1.06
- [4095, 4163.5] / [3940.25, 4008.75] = 1.22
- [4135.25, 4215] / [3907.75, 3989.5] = 1.37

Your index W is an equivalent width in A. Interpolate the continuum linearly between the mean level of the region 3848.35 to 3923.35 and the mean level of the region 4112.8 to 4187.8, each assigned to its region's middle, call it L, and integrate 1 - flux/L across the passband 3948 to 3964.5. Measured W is 1.5 A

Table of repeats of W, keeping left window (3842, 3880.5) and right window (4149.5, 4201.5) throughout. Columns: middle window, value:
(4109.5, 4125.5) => 0.5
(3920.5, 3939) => 3.3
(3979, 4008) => -0.9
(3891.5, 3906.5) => 0.9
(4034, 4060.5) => -3.5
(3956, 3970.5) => 3.7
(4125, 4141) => -0.1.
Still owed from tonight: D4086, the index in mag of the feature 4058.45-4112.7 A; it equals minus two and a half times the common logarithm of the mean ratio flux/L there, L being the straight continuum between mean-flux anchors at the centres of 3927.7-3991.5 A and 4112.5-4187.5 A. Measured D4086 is -0.062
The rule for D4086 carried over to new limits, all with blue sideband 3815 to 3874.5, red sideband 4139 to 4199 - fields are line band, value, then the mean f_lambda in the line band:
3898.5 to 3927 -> -0.11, 10.9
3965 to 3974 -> 0.40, 7.12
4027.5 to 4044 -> -0.12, 12.2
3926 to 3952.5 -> 0.09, 9.26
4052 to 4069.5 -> -0.14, 12.6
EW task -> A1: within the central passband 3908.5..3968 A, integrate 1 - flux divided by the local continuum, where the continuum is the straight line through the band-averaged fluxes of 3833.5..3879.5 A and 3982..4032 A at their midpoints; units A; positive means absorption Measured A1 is 5.3 A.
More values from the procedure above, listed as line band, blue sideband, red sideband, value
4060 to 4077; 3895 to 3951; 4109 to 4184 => -1.5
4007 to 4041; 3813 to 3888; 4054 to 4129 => -4.0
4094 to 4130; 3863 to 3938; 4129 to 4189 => 1.5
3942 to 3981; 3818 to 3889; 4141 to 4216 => 3.5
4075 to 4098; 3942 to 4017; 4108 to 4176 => -1.2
